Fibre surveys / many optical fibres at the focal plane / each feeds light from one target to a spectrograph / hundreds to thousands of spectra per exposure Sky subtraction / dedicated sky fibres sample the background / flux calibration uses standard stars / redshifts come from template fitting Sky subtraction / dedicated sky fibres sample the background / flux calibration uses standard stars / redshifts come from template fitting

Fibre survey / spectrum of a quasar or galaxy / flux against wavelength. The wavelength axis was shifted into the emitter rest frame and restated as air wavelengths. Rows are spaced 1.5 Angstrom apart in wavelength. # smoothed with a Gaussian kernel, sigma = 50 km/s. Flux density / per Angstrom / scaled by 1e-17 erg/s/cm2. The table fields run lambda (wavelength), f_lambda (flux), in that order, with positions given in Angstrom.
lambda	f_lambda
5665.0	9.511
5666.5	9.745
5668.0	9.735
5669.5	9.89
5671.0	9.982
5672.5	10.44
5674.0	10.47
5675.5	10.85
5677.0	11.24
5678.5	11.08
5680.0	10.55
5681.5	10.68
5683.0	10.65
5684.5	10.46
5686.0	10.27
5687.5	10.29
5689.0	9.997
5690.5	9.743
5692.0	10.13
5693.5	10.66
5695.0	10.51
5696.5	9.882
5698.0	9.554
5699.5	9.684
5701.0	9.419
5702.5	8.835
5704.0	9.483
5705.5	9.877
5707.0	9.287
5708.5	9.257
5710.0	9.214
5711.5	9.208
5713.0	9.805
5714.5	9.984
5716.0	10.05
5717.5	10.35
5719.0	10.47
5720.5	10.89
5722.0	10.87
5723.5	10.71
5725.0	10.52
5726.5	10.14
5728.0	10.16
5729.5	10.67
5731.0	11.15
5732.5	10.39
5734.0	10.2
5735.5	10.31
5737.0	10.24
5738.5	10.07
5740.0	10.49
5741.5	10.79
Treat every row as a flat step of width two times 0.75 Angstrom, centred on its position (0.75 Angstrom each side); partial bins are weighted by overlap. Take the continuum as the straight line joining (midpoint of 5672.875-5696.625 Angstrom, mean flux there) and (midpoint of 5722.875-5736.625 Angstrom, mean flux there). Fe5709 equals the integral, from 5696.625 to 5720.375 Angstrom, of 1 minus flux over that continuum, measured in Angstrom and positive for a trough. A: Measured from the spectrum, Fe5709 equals 1.8 Angstrom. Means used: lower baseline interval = 10.5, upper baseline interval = 10.5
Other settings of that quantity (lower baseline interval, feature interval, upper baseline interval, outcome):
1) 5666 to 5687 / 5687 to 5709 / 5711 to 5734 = 1.3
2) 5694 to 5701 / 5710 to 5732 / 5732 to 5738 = -0.4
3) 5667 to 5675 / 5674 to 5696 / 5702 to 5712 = -1.5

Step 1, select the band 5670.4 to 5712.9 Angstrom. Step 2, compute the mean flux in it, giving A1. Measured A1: 10.1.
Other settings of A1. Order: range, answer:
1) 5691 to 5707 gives 9.78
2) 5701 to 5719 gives 9.61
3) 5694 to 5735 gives 10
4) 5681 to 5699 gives 10.2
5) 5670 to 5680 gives 10.6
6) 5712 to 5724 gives 10.4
